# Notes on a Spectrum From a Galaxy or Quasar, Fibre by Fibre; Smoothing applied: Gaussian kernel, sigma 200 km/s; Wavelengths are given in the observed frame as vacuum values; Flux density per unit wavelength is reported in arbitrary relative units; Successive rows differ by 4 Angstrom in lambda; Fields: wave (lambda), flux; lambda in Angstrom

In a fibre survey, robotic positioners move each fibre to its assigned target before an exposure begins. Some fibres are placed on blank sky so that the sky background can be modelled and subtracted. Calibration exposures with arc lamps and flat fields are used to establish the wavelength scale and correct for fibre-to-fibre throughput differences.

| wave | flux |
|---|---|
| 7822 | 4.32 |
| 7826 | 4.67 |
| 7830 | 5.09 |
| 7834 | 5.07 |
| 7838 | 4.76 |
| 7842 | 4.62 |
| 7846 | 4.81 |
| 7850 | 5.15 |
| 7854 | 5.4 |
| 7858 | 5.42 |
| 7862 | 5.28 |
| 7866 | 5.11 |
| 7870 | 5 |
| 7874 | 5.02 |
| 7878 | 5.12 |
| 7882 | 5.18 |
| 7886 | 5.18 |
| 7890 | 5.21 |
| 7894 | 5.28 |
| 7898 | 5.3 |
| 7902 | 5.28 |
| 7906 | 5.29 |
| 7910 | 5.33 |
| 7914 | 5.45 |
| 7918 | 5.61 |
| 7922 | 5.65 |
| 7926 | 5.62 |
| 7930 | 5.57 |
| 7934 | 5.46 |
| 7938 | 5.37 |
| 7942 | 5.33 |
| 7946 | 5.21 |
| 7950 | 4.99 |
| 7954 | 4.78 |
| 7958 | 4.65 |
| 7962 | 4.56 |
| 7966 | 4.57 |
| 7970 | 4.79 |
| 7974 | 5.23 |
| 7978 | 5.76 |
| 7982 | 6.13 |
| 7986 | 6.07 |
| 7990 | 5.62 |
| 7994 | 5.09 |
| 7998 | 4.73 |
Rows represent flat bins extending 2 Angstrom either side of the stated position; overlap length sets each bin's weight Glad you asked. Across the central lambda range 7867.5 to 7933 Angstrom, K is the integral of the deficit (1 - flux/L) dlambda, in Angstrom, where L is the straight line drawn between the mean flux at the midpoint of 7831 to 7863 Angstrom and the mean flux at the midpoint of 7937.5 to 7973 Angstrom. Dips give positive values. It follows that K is -4.4 Angstrom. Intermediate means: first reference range 5.06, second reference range 4.91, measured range 5.32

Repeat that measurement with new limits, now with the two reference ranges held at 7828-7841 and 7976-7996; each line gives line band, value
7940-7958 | 1.66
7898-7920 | -0.21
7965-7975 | 1.41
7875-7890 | 0.11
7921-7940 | -0.29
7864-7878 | 0.22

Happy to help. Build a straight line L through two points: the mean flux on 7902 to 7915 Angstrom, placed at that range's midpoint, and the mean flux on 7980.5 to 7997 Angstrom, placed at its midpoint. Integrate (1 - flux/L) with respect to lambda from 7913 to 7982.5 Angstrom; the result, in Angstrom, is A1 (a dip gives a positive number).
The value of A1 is 3.1 Angstrom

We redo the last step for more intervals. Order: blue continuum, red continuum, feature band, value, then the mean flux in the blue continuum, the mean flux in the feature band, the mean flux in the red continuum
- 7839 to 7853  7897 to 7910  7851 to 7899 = -1.06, 4.89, 5.21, 5.3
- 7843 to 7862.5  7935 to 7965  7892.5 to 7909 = -0.67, 5.18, 5.29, 4.99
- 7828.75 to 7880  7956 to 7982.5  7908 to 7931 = -2.21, 5.07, 5.54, 5.04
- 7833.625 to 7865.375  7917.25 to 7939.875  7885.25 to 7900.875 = 0.23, 5.07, 5.25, 5.54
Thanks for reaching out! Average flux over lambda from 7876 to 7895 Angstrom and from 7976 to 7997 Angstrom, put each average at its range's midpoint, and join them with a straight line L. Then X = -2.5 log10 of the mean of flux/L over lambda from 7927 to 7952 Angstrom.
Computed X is 0.02 mag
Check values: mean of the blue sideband 5.19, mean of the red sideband 5.69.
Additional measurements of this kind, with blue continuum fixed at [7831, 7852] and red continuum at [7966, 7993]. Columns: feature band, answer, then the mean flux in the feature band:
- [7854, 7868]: -0.07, 5.29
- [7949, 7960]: 0.13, 4.79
